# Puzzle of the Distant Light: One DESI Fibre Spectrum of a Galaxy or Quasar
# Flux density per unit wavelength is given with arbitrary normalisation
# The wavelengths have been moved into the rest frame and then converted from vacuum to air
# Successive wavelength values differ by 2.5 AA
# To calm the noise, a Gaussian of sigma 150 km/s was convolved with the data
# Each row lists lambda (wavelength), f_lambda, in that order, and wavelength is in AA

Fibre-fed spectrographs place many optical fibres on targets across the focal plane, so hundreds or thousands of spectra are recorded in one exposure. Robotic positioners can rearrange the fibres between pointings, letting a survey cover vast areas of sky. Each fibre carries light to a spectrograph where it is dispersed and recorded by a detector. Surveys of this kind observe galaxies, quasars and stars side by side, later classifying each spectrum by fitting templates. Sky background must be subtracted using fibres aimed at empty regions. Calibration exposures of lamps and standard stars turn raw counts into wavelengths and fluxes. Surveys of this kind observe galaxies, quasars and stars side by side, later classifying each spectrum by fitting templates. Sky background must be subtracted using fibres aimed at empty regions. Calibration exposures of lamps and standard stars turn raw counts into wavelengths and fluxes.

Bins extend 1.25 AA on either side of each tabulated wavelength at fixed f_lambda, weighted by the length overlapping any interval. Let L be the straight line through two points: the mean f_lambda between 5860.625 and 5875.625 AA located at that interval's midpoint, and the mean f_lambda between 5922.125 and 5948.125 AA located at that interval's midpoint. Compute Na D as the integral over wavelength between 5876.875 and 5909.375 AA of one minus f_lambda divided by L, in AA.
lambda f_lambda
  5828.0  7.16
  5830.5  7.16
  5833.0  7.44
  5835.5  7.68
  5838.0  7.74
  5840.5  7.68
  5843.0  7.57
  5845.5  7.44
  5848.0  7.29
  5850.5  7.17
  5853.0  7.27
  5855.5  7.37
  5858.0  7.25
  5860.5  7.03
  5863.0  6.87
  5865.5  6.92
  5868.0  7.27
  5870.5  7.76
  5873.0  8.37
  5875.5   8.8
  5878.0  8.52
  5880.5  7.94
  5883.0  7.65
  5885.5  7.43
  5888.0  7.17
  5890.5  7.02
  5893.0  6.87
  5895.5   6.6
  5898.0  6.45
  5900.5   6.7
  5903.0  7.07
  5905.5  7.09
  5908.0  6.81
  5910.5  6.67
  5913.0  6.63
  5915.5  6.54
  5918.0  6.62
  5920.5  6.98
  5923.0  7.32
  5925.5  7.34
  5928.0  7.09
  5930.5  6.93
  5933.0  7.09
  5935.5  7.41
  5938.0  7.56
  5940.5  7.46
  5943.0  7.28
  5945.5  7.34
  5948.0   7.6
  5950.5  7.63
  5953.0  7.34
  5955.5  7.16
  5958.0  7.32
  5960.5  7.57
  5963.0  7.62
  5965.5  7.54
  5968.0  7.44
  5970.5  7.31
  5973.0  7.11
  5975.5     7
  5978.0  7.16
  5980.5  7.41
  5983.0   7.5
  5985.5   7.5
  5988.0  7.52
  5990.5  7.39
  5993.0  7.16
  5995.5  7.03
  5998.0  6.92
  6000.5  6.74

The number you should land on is 1.2 AA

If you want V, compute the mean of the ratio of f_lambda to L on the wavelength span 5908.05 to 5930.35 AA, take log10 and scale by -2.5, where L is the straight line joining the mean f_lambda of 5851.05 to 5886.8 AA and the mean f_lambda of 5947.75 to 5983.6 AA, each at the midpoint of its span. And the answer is 0.09 mag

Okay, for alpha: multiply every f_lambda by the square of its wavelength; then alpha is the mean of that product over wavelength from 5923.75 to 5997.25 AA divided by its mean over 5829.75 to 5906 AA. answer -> 1.03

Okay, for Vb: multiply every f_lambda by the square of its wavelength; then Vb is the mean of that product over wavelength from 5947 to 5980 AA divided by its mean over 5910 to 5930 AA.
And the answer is 1.08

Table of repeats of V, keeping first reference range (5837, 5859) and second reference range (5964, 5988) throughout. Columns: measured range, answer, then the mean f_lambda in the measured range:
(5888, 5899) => 0.09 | 6.79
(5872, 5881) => -0.14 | 8.45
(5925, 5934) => 0.04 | 7.09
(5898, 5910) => 0.08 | 6.85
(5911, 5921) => 0.11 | 6.67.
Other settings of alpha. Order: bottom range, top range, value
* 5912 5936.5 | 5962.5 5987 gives 1.07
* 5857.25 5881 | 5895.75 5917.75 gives 0.89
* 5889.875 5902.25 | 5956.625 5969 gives 1.14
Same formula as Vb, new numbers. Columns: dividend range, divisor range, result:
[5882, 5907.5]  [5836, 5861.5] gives 0.96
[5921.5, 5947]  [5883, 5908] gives 1.06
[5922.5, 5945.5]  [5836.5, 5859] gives 1.01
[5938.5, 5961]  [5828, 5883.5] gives 1.01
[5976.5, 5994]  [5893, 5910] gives 1.12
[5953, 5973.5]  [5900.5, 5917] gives 1.11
